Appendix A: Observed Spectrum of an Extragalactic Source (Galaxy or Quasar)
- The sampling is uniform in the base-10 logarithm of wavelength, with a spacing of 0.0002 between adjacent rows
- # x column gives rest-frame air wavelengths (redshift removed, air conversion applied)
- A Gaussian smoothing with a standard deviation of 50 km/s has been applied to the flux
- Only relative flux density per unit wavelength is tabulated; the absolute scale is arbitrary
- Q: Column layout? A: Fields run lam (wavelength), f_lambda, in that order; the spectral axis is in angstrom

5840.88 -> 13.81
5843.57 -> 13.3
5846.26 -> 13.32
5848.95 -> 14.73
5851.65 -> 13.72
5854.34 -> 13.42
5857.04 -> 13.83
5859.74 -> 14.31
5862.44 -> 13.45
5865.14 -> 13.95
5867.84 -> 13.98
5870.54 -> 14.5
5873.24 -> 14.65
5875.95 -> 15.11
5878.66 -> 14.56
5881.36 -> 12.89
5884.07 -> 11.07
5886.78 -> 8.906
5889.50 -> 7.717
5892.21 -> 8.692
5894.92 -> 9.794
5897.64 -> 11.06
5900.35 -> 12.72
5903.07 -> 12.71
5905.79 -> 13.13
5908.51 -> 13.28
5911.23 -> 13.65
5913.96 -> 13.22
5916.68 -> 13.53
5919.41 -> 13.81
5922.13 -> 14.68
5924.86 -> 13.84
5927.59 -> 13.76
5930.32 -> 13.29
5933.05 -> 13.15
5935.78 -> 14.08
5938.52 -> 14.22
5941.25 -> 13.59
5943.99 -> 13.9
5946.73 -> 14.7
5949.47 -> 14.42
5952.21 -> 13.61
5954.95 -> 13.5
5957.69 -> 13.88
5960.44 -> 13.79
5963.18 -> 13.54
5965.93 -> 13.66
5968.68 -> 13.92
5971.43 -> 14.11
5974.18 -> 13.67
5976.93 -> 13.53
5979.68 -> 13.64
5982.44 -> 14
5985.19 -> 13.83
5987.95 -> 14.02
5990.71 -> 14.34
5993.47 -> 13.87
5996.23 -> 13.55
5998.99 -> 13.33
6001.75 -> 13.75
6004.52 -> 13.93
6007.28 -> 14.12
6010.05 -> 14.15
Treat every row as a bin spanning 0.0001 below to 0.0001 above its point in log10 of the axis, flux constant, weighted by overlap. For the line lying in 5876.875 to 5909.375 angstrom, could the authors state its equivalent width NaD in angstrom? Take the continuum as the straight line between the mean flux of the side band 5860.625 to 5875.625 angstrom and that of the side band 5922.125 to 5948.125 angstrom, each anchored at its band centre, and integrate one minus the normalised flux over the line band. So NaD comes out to 6.2 angstrom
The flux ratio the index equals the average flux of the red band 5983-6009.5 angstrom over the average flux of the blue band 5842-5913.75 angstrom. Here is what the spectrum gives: 1.08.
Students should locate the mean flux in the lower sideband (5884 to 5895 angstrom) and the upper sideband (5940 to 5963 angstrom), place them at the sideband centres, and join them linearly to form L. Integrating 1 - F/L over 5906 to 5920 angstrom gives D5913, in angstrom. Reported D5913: -3.4 angstrom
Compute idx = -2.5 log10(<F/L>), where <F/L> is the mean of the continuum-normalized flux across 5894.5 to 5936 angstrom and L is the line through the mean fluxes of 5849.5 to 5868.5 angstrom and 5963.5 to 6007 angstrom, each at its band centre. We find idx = 0.054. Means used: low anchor 13.8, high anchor 13.8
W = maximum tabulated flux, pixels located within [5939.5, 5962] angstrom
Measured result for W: 14.7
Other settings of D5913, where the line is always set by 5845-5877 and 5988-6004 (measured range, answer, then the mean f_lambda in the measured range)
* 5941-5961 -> -0.1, 13.9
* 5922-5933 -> 0.2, 13.7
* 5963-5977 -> 0.1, 13.8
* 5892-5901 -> 2.2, 10.6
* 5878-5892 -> 3.4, 10.7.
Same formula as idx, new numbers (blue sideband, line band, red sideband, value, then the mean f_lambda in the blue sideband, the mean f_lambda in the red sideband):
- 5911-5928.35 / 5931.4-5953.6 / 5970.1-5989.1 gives -0.011 mag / 13.8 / 13.8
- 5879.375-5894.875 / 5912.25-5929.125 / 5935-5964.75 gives -0.141 mag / 10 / 13.9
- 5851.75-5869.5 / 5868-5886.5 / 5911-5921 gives 0.018 mag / 13.8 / 13.6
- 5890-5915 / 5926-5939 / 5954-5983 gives -0.078 mag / 11.9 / 13.7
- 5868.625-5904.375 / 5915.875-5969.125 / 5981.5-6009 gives -0.075 mag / 11.9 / 13.9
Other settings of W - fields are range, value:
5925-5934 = 13.76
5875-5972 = 15.11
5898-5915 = 13.65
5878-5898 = 14.56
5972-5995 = 14.34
